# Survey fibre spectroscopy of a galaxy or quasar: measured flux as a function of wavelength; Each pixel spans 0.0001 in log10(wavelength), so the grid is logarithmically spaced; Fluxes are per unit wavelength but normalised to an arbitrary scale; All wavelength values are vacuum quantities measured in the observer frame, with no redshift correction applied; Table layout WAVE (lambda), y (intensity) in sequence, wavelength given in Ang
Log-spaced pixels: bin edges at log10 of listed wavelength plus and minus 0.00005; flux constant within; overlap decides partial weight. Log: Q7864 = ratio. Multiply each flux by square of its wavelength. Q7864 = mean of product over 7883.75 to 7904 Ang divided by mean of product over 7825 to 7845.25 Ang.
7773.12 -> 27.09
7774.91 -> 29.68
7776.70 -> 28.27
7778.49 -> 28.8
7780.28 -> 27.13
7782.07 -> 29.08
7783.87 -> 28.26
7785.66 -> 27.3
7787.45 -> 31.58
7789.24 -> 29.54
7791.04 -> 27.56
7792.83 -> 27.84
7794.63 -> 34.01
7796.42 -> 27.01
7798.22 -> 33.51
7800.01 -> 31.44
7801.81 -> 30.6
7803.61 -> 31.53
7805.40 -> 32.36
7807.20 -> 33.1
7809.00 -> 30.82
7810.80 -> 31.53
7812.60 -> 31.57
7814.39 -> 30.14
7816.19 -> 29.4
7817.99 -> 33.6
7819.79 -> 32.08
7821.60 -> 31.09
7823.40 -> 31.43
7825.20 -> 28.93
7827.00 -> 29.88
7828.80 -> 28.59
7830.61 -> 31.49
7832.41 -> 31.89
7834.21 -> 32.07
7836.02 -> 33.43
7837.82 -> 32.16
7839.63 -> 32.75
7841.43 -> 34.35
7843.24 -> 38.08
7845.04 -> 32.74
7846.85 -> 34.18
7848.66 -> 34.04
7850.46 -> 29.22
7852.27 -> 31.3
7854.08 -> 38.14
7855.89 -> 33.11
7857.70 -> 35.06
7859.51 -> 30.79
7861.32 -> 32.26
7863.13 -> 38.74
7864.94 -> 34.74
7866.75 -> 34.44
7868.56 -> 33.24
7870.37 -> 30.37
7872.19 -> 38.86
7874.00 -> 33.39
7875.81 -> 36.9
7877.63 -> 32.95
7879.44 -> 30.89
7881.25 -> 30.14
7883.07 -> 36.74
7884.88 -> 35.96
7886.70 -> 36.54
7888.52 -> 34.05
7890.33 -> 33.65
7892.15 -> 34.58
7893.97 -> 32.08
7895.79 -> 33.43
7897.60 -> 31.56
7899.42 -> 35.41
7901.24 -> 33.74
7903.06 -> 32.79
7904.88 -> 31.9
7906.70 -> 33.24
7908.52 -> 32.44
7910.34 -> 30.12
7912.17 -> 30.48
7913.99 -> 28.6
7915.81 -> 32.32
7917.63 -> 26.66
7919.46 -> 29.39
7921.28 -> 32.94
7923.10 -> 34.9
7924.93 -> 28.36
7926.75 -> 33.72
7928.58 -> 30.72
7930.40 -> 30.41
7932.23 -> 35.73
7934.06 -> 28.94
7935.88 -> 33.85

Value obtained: 1.07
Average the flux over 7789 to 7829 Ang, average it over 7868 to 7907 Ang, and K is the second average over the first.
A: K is 1.10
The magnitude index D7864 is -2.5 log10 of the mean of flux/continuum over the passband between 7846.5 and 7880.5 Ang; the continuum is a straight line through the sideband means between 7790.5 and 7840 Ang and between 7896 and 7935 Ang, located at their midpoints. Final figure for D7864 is -0.080 mag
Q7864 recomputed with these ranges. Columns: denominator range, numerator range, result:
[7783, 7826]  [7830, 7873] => 1.11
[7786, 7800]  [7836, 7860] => 1.13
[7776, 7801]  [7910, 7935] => 1.09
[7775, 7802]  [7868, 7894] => 1.19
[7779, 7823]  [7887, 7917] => 1.09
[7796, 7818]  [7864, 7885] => 1.11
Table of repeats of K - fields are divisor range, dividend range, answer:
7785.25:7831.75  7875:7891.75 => 1.11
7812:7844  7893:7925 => 1.00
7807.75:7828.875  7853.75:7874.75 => 1.11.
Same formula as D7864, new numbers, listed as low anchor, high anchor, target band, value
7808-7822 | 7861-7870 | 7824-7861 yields 0.02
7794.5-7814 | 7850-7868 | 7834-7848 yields -0.02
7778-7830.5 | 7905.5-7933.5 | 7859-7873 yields -0.11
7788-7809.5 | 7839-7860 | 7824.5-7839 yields 0.05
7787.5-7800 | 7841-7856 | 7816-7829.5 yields 0.05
